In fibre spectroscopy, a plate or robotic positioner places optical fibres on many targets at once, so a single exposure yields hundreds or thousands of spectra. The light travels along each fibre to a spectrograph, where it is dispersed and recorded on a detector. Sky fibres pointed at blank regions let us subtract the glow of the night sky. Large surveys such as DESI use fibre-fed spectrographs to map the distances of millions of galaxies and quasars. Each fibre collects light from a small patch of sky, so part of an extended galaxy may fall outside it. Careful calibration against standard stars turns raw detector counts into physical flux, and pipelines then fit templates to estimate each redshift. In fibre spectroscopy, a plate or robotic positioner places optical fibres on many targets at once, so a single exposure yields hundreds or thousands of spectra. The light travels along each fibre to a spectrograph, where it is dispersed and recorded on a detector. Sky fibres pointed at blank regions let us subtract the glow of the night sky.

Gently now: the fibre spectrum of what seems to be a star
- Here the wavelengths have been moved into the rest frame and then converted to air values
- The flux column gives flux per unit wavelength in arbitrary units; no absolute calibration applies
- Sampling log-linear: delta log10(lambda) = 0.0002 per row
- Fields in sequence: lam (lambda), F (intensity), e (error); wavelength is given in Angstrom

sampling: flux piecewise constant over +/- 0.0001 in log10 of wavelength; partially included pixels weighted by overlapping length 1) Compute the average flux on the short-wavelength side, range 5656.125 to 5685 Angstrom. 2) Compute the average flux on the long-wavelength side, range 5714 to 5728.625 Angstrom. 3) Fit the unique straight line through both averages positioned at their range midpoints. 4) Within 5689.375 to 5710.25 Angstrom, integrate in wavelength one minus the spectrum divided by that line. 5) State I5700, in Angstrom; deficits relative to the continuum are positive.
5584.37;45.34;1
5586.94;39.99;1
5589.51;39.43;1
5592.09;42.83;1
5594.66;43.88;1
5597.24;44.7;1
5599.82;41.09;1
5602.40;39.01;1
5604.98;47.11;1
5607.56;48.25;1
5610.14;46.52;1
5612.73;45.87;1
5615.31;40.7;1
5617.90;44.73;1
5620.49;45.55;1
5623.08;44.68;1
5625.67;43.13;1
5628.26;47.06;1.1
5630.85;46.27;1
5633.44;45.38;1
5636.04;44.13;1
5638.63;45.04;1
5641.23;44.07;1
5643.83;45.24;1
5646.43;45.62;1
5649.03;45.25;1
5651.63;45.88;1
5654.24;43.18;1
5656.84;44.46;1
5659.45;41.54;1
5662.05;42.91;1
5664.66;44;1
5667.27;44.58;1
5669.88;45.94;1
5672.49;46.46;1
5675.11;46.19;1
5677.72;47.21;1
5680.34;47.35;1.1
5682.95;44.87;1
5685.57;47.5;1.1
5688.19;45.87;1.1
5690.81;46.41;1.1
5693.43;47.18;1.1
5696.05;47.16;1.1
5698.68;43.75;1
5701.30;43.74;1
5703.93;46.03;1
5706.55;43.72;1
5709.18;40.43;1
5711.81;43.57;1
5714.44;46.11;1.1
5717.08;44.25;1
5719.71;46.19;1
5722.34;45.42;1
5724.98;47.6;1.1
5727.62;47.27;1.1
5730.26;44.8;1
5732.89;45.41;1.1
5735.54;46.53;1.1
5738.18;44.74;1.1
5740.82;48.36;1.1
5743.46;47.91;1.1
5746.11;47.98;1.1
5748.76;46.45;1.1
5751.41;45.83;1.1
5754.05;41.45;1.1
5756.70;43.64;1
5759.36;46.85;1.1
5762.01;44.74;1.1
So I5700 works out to 0.4 Angstrom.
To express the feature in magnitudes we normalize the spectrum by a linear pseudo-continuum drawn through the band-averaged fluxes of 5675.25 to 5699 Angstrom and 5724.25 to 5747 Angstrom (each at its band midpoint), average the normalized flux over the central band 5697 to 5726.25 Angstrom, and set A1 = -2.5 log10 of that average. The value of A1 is 0.05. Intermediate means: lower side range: 46.5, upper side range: 46.7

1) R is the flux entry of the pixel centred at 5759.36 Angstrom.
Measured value 46.85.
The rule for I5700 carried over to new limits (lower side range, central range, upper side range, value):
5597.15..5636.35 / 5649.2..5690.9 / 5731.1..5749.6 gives 0.3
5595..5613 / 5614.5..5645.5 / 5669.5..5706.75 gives 0.2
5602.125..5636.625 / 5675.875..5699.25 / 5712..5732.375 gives -0.5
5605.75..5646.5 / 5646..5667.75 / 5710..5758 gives 0.6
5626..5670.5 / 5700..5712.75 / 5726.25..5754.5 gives 0.6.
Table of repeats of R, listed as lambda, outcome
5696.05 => 47.16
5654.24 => 43.18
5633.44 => 45.38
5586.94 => 39.99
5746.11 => 47.98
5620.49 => 45.55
